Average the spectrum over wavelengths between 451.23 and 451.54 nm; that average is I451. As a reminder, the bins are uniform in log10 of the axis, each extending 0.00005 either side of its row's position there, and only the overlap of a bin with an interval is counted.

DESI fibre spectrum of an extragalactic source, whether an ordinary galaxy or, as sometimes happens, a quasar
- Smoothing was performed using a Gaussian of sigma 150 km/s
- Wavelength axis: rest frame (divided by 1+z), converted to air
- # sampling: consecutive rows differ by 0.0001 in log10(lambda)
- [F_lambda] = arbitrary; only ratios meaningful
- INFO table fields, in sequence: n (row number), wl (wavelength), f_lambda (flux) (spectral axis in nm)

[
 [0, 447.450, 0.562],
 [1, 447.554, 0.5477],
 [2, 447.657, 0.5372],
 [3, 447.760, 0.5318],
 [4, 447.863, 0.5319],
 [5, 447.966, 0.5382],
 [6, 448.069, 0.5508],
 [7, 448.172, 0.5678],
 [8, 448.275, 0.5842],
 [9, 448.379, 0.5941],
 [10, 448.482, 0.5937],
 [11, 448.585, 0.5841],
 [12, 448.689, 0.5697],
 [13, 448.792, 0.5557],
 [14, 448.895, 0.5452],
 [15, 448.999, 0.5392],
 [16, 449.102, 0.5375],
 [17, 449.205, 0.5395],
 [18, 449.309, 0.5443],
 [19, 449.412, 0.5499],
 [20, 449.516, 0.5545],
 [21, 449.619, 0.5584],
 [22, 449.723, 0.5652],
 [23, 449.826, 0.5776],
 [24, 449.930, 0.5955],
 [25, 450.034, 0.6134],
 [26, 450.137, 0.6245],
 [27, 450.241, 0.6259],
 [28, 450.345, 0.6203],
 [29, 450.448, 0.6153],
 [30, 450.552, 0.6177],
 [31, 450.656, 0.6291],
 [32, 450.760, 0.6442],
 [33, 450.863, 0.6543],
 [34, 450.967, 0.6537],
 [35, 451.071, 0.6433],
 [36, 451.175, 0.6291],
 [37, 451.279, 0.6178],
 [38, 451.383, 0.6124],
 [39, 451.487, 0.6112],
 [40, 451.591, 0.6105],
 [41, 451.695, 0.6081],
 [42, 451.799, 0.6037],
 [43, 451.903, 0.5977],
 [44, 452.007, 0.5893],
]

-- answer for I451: 0.613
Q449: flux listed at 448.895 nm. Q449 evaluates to 0.5452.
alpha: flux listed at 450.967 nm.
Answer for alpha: 0.6537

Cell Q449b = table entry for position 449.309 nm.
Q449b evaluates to 0.5443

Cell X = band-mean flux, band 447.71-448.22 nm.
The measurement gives 0.545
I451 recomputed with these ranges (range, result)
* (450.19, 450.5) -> 0.621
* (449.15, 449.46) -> 0.545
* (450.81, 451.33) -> 0.64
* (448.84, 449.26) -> 0.54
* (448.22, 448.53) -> 0.59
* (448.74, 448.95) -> 0.55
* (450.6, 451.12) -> 0.645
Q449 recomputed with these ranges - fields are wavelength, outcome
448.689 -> 0.5697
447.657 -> 0.5372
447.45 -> 0.562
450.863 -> 0.6543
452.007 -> 0.5893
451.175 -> 0.6291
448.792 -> 0.5557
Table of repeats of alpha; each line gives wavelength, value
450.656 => 0.6291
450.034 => 0.6134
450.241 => 0.6259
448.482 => 0.5937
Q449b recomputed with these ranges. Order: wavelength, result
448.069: 0.5508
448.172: 0.5678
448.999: 0.5392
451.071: 0.6433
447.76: 0.5318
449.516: 0.5545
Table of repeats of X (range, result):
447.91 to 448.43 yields 0.567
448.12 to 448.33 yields 0.575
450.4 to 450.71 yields 0.619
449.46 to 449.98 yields 0.57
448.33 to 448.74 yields 0.585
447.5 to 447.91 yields 0.536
